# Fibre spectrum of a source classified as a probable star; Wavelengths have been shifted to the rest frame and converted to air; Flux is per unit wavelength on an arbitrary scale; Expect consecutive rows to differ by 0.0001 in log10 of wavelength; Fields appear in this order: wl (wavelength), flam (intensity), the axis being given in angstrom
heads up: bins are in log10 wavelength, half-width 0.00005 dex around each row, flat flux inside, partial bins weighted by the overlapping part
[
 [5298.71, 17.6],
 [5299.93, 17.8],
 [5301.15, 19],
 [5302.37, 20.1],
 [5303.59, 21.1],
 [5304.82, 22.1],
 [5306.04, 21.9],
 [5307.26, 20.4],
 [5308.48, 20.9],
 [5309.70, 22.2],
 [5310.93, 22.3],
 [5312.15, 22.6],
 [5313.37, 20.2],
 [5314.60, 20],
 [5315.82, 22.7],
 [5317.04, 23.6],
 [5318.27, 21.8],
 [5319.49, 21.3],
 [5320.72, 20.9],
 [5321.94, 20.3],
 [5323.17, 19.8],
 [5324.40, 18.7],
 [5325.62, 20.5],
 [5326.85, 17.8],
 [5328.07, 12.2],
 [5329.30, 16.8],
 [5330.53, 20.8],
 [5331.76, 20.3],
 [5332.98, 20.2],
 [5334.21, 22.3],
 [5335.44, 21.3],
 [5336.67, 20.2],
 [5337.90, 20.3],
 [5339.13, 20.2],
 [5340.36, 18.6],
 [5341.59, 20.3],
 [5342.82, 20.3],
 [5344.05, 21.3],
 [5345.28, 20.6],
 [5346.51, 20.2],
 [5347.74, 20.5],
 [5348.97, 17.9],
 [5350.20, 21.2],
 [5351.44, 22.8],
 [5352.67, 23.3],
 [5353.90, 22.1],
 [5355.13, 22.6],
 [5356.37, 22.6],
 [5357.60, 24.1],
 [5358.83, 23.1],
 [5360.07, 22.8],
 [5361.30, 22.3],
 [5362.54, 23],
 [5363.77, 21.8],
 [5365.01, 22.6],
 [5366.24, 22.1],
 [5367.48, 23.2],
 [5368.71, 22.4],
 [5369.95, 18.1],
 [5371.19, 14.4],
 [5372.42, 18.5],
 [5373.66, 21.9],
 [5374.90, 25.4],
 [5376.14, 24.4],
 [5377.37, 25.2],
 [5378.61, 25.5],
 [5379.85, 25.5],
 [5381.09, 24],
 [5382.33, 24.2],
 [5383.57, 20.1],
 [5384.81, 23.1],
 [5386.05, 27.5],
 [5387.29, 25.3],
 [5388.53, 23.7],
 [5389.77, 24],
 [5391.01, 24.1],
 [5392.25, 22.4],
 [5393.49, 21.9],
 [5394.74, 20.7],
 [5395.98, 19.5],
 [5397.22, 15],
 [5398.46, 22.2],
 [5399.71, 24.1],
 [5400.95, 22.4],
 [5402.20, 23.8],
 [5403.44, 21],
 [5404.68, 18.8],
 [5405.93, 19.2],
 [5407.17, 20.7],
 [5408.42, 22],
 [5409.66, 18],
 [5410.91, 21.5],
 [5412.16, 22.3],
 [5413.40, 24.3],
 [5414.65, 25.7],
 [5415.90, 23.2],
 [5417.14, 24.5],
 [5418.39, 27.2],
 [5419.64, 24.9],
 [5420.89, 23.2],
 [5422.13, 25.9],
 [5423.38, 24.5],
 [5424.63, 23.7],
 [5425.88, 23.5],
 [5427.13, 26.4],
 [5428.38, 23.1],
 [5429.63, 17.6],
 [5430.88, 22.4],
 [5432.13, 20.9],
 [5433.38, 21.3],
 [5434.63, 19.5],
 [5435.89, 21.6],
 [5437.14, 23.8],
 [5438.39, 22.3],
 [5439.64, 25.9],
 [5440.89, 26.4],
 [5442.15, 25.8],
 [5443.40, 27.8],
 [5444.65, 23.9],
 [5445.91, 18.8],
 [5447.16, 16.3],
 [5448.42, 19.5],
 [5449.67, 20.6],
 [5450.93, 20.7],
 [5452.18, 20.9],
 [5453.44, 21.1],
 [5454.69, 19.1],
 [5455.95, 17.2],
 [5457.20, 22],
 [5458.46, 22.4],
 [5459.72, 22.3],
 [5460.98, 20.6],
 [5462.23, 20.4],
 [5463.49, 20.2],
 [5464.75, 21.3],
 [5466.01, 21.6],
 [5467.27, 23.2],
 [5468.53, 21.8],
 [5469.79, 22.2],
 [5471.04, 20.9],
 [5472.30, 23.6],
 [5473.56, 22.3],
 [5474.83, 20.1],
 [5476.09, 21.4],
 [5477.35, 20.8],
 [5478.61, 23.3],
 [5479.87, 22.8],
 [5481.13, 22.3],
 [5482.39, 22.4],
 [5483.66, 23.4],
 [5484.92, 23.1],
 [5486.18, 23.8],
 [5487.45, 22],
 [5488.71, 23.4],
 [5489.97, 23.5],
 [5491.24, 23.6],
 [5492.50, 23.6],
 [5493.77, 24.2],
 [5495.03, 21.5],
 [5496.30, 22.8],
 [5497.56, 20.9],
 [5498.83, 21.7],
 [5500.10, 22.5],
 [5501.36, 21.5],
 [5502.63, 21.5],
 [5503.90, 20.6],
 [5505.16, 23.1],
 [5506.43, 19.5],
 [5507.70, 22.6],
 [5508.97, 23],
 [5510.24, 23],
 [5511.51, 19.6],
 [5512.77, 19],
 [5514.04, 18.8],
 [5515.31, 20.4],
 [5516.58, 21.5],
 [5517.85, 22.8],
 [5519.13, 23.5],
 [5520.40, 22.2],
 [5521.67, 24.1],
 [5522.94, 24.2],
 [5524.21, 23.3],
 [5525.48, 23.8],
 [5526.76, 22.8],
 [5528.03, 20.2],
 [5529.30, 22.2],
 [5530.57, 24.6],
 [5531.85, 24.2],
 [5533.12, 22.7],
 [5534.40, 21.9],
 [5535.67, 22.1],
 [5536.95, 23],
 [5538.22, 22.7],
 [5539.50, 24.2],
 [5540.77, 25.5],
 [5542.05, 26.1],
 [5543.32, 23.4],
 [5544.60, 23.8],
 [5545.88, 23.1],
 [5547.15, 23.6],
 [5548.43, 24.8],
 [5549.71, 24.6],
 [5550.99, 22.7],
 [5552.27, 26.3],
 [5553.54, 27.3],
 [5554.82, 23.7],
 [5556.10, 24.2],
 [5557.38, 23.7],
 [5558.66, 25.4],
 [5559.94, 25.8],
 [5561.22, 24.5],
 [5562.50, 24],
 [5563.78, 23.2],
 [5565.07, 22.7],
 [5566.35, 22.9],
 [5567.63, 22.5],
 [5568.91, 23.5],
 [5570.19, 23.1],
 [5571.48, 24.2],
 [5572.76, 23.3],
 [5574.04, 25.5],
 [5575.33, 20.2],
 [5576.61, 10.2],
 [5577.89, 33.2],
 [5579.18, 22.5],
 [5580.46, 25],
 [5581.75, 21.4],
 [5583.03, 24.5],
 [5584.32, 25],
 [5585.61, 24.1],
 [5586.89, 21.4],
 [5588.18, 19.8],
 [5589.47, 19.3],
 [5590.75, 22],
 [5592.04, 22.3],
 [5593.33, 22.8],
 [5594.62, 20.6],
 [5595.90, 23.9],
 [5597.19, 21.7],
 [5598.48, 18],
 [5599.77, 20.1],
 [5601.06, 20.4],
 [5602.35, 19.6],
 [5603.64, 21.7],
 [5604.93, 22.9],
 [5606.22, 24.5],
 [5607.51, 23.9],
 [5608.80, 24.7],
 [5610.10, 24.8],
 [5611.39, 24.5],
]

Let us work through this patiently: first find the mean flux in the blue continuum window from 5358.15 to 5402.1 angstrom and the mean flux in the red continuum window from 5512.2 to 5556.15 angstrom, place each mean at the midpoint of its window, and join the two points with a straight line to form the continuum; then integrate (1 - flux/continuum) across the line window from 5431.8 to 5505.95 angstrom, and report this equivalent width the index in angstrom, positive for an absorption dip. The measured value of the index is 3.0 angstrom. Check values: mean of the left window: 22.5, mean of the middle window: 22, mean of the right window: 23.2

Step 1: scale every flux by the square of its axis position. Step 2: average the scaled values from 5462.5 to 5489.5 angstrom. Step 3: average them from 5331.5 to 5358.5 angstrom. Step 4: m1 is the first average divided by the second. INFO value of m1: 1.10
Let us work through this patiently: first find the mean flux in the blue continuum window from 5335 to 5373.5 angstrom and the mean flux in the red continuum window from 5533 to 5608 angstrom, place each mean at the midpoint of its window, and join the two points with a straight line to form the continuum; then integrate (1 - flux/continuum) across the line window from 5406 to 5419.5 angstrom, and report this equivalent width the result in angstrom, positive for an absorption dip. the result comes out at -0.75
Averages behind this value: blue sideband 21.1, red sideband 23.1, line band 22.9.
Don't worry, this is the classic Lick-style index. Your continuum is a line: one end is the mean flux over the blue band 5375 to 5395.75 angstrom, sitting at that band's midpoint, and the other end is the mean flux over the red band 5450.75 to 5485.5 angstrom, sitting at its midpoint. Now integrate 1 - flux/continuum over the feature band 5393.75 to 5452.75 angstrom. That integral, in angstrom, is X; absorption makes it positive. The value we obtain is 1.25 angstrom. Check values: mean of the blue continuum 23.8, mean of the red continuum 21.6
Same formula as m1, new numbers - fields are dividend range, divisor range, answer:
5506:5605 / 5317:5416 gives 1.13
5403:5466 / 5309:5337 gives 1.13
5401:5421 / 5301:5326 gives 1.11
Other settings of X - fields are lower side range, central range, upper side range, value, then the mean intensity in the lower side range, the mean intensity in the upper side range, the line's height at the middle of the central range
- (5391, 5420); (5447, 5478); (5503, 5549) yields 1.85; 22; 22.7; 22.3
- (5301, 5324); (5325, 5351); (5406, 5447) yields 2.31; 21.2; 23.1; 21.6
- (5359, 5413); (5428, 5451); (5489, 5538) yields 0.16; 22.1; 22.3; 22.2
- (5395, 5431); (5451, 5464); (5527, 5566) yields 1.29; 22.4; 23.9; 22.9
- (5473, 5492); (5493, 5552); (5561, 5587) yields 0.54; 22.6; 23.2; 22.8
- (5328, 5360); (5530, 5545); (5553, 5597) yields -0.60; 20.8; 23.1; 22.8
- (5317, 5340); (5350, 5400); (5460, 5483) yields -4.98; 19.9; 21.7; 20.5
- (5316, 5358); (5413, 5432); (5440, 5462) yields -2.36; 20.5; 21.5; 21.3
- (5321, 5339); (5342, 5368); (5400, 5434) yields -1.95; 19.4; 22.7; 20.4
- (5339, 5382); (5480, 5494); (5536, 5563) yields 0.23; 21.9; 24.4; 23.6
